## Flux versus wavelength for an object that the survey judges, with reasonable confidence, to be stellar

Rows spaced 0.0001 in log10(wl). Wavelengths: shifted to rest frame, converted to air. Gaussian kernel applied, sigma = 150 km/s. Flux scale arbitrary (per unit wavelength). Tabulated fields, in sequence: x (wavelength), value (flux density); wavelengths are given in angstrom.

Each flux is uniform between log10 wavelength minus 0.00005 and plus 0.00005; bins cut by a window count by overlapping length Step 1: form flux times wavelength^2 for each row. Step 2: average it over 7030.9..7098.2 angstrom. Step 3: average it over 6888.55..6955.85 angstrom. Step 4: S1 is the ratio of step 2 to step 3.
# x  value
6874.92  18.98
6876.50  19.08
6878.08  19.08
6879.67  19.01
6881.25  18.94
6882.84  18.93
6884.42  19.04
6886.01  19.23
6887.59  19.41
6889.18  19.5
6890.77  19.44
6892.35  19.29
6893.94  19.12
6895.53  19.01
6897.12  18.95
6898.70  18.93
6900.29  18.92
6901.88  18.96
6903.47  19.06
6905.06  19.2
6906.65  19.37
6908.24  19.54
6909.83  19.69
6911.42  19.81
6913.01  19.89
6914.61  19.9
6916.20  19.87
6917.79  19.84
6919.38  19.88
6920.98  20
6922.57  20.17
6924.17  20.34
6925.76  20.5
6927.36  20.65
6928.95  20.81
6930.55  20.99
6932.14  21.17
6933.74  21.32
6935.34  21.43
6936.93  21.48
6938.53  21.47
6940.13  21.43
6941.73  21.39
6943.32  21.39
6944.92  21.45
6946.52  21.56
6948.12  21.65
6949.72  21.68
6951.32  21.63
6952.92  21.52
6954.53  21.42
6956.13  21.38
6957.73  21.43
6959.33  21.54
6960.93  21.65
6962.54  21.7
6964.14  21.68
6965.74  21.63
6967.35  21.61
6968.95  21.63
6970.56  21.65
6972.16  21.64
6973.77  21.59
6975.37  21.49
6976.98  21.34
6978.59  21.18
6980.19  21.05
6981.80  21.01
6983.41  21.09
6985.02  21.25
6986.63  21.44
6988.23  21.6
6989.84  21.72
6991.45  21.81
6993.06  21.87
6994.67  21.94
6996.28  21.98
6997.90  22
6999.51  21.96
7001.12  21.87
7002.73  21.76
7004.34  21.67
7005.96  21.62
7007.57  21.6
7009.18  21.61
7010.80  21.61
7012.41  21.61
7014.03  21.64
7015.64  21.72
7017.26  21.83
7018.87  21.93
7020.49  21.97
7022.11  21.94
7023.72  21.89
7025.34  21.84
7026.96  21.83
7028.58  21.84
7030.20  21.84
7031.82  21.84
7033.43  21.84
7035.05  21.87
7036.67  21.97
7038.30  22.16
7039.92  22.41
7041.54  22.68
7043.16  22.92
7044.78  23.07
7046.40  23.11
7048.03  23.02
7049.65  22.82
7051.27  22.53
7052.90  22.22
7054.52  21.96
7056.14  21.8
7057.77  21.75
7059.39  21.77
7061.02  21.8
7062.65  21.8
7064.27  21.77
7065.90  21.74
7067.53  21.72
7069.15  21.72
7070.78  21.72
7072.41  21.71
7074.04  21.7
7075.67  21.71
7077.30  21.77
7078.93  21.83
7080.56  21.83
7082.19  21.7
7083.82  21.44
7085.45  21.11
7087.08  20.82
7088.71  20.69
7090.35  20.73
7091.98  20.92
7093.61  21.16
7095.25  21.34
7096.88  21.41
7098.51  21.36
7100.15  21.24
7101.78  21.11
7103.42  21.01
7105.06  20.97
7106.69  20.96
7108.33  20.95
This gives 1.1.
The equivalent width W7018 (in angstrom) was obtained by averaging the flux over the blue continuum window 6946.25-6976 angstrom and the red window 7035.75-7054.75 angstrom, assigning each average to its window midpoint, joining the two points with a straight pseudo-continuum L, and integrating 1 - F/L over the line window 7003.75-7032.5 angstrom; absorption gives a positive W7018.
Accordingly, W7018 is 0.6 angstrom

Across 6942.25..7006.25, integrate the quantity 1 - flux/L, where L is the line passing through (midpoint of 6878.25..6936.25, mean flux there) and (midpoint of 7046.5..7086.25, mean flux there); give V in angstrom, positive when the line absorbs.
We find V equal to -2.9 angstrom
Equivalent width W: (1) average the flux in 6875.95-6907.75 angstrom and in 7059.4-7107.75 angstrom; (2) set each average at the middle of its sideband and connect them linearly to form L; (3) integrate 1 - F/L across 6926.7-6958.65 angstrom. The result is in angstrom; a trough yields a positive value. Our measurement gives -2.6 angstrom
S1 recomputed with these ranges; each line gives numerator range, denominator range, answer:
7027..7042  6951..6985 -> 1.05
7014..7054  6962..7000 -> 1.04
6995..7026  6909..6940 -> 1.09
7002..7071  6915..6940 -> 1.10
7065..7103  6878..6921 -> 1.17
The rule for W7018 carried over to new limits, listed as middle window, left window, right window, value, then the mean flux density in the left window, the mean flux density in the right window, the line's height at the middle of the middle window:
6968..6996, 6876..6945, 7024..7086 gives -0.7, 19.9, 22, 21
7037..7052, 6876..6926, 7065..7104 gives -1.3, 19.4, 21.4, 21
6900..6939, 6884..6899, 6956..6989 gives -0.4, 19.2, 21.5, 20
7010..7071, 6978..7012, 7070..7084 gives -1.0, 21.6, 21.7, 21.7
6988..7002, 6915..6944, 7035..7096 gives -0.4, 20.8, 21.9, 21.3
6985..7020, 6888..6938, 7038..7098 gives -1.2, 19.9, 21.8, 21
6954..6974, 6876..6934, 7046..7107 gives -1.2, 19.6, 21.6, 20.3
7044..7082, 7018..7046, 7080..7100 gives -0.7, 22.1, 21.2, 21.6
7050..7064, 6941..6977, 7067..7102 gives -0.4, 21.6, 21.4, 21.4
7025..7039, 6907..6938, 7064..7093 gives -0.5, 20.4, 21.5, 21.1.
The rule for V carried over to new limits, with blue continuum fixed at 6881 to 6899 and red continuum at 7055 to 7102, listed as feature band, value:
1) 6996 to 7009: -0.8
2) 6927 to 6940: -1.0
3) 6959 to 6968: -0.7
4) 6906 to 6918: -0.2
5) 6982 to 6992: -0.5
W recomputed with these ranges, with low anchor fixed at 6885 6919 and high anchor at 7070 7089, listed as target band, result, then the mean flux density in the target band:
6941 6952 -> -0.9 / 21.5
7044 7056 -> -0.8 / 22.6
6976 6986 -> -0.4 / 21.1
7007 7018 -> -0.5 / 21.7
